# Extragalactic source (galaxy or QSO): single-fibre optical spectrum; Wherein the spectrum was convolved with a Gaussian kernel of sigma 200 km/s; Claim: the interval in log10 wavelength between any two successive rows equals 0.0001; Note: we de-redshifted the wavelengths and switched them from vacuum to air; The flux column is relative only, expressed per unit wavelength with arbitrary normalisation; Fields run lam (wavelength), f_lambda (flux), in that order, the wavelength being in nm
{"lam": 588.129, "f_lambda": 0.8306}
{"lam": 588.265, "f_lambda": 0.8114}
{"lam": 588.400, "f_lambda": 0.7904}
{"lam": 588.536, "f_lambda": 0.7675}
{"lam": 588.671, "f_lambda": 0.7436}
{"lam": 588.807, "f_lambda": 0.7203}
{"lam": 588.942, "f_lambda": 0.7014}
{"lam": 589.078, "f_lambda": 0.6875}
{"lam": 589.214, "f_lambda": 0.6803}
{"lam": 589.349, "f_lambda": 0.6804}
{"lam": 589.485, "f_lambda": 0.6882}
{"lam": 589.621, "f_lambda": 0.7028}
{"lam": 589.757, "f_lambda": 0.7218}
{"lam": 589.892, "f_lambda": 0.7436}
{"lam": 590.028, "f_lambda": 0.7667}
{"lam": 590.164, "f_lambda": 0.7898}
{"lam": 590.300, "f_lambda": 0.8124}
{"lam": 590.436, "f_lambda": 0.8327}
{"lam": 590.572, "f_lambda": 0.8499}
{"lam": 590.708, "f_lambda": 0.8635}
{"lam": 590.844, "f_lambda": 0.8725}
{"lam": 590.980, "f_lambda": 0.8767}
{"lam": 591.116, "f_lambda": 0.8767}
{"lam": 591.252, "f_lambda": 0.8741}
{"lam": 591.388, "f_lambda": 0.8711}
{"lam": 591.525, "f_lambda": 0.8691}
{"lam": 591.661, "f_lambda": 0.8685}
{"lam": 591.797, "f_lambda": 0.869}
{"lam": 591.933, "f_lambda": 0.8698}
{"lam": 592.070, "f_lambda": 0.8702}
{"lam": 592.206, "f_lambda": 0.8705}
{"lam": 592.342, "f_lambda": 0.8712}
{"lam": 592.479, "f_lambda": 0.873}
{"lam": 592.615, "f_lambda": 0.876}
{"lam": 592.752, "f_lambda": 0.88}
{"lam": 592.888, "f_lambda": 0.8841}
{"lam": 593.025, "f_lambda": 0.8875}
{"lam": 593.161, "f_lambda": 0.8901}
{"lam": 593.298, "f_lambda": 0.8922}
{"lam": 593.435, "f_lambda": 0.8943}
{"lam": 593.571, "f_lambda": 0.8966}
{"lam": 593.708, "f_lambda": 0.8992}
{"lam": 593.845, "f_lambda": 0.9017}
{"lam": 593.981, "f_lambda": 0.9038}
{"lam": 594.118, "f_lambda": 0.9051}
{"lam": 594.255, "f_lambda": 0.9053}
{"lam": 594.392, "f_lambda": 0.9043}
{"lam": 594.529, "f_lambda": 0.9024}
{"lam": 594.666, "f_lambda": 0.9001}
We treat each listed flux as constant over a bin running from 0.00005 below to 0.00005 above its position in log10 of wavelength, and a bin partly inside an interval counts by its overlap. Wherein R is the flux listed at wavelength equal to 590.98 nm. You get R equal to 0.8767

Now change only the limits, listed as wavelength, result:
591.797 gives 0.869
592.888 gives 0.8841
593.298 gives 0.8922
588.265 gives 0.8114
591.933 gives 0.8698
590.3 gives 0.8124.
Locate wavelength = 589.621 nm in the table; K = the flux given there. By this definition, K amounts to 0.7028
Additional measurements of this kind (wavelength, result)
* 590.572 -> 0.8499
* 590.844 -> 0.8725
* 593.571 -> 0.8966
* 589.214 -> 0.6803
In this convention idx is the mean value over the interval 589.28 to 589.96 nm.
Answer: 0.708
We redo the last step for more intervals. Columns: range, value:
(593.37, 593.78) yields 0.897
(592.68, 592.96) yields 0.88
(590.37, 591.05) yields 0.859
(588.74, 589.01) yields 0.712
